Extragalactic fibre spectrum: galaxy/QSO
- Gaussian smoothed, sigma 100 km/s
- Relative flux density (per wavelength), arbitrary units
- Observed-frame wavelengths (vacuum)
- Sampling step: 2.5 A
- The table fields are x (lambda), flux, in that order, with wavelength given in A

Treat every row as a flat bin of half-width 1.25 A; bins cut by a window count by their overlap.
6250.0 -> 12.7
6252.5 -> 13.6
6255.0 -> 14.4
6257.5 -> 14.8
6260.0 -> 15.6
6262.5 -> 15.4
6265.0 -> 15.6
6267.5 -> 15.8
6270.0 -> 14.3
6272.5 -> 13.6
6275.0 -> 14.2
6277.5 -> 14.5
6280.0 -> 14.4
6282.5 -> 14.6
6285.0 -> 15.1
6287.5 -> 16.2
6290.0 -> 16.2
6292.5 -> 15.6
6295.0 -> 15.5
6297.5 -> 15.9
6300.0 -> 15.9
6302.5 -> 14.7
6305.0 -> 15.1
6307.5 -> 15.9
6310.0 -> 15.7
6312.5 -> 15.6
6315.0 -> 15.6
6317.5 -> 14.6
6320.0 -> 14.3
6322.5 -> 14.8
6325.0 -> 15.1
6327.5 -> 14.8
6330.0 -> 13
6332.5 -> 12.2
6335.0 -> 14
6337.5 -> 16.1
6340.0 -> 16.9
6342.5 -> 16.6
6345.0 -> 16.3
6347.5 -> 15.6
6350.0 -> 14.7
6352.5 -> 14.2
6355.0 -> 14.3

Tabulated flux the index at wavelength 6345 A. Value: 16.3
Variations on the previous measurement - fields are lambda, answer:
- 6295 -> 15.5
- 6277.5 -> 14.5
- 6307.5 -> 15.9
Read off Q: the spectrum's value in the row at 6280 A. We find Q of 14.4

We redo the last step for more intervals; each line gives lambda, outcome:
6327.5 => 14.8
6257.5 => 14.8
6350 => 14.7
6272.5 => 13.6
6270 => 14.3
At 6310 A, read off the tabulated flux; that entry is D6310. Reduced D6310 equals 15.7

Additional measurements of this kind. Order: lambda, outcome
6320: 14.3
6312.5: 15.6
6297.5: 15.9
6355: 14.3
